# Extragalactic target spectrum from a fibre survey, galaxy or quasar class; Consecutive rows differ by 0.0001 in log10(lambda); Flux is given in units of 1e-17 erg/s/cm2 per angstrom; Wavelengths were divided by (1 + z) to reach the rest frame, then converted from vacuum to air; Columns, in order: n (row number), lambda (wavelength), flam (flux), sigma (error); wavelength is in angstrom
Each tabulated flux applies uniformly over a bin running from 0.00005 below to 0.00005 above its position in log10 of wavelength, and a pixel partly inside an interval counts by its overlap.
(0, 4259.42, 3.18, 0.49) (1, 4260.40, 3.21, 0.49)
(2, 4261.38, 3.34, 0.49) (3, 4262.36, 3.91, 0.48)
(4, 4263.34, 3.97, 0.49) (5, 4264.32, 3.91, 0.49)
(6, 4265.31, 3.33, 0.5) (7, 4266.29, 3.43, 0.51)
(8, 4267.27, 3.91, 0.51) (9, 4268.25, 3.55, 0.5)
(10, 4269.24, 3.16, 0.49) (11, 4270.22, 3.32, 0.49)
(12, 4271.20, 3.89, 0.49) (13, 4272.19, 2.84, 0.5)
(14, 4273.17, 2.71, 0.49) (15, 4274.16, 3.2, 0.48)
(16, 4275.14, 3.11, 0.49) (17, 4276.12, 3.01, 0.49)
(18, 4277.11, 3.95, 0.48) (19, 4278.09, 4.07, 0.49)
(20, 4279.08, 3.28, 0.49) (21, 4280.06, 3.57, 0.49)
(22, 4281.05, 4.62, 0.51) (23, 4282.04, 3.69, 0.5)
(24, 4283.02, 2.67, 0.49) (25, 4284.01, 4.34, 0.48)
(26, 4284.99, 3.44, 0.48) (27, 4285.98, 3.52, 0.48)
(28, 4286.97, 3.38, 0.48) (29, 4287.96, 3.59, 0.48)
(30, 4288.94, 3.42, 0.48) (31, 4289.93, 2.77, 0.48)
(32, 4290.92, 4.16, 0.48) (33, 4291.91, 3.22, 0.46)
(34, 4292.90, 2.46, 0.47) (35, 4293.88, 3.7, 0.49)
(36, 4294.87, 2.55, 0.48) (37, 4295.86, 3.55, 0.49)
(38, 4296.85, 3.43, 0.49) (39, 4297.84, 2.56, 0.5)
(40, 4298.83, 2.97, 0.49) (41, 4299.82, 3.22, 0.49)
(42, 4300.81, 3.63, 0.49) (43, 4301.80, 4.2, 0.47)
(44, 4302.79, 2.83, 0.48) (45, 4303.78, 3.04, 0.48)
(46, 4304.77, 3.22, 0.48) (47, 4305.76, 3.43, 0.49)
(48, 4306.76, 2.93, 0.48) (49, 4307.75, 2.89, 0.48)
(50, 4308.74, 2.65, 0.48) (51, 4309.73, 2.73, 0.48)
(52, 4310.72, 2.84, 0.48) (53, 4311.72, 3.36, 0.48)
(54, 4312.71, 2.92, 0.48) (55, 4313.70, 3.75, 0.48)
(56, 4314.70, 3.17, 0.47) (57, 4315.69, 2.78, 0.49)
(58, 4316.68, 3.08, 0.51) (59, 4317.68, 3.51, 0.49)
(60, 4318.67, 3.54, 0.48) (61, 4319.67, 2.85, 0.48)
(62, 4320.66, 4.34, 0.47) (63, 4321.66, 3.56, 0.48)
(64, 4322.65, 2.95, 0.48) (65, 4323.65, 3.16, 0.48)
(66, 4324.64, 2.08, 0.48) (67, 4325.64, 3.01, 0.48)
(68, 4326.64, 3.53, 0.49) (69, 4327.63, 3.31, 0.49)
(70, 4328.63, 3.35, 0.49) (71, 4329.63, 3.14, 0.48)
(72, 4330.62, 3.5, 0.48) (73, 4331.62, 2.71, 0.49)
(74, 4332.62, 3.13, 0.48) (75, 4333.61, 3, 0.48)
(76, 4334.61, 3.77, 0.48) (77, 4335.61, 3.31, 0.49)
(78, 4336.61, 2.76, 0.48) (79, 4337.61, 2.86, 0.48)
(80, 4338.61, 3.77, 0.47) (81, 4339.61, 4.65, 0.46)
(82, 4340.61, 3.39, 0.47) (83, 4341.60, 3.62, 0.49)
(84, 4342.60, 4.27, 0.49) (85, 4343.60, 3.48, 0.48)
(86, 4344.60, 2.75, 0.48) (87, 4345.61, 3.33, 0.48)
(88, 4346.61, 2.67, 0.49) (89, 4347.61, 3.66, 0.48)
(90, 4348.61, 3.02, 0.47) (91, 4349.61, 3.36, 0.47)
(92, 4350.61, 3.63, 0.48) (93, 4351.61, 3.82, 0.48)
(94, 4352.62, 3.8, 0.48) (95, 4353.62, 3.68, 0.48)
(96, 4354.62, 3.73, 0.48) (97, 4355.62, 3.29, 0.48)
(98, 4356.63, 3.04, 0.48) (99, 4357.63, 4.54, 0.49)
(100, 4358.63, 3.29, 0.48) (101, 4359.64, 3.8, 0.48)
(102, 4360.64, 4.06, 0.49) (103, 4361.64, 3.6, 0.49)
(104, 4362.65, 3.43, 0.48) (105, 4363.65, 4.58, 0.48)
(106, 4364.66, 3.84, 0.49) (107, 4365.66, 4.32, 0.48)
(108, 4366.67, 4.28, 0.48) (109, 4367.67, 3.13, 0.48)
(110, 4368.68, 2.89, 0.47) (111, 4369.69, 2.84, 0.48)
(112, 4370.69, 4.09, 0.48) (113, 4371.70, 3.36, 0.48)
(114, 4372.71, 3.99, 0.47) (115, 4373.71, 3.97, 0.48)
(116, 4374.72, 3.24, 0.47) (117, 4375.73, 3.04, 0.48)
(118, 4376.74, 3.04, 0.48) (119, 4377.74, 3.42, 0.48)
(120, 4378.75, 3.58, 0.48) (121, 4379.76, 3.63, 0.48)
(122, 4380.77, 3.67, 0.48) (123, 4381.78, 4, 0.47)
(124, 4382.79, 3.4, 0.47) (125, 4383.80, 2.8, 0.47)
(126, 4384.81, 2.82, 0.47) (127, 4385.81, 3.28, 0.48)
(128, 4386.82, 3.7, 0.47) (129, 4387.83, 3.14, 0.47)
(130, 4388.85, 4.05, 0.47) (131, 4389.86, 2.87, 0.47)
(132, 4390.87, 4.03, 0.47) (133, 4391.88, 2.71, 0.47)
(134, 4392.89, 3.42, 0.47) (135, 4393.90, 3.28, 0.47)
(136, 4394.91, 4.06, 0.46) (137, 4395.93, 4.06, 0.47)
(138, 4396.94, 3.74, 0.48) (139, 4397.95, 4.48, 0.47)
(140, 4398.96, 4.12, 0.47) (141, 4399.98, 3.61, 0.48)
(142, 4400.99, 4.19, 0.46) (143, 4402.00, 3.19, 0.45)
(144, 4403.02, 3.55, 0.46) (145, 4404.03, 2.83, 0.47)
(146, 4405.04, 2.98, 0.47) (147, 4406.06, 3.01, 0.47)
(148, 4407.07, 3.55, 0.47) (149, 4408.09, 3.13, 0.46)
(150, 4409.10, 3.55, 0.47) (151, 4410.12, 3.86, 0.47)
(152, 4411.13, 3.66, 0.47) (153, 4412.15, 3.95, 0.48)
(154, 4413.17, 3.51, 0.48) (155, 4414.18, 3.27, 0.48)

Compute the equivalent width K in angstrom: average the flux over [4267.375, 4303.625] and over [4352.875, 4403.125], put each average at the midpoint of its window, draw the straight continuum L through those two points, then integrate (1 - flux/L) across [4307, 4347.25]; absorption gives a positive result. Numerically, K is 2.8 angstrom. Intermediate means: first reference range 3.38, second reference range 3.6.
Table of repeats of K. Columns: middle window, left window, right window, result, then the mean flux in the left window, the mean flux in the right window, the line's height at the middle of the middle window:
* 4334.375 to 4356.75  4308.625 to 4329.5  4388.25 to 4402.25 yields -0.72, 3.17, 3.71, 3.36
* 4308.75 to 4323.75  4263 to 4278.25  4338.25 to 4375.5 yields 1.35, 3.44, 3.62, 3.54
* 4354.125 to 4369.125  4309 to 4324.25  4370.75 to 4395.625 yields -1.54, 3.22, 3.45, 3.38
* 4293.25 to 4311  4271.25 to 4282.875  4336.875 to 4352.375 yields 1.70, 3.45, 3.48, 3.46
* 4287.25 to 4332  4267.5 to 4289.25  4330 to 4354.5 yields 3.31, 3.48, 3.42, 3.45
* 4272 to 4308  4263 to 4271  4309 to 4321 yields 0.71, 3.58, 3.21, 3.4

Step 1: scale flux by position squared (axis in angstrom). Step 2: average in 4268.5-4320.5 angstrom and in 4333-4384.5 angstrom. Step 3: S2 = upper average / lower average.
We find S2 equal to 1.1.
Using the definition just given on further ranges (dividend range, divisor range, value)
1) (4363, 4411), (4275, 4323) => 1.11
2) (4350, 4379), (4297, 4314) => 1.19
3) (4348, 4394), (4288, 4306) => 1.13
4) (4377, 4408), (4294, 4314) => 1.16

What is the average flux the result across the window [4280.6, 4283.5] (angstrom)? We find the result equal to 3.65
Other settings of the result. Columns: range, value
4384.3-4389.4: 3.39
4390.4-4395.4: 3.5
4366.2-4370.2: 3.28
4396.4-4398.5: 4.12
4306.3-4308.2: 2.91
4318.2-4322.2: 3.56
